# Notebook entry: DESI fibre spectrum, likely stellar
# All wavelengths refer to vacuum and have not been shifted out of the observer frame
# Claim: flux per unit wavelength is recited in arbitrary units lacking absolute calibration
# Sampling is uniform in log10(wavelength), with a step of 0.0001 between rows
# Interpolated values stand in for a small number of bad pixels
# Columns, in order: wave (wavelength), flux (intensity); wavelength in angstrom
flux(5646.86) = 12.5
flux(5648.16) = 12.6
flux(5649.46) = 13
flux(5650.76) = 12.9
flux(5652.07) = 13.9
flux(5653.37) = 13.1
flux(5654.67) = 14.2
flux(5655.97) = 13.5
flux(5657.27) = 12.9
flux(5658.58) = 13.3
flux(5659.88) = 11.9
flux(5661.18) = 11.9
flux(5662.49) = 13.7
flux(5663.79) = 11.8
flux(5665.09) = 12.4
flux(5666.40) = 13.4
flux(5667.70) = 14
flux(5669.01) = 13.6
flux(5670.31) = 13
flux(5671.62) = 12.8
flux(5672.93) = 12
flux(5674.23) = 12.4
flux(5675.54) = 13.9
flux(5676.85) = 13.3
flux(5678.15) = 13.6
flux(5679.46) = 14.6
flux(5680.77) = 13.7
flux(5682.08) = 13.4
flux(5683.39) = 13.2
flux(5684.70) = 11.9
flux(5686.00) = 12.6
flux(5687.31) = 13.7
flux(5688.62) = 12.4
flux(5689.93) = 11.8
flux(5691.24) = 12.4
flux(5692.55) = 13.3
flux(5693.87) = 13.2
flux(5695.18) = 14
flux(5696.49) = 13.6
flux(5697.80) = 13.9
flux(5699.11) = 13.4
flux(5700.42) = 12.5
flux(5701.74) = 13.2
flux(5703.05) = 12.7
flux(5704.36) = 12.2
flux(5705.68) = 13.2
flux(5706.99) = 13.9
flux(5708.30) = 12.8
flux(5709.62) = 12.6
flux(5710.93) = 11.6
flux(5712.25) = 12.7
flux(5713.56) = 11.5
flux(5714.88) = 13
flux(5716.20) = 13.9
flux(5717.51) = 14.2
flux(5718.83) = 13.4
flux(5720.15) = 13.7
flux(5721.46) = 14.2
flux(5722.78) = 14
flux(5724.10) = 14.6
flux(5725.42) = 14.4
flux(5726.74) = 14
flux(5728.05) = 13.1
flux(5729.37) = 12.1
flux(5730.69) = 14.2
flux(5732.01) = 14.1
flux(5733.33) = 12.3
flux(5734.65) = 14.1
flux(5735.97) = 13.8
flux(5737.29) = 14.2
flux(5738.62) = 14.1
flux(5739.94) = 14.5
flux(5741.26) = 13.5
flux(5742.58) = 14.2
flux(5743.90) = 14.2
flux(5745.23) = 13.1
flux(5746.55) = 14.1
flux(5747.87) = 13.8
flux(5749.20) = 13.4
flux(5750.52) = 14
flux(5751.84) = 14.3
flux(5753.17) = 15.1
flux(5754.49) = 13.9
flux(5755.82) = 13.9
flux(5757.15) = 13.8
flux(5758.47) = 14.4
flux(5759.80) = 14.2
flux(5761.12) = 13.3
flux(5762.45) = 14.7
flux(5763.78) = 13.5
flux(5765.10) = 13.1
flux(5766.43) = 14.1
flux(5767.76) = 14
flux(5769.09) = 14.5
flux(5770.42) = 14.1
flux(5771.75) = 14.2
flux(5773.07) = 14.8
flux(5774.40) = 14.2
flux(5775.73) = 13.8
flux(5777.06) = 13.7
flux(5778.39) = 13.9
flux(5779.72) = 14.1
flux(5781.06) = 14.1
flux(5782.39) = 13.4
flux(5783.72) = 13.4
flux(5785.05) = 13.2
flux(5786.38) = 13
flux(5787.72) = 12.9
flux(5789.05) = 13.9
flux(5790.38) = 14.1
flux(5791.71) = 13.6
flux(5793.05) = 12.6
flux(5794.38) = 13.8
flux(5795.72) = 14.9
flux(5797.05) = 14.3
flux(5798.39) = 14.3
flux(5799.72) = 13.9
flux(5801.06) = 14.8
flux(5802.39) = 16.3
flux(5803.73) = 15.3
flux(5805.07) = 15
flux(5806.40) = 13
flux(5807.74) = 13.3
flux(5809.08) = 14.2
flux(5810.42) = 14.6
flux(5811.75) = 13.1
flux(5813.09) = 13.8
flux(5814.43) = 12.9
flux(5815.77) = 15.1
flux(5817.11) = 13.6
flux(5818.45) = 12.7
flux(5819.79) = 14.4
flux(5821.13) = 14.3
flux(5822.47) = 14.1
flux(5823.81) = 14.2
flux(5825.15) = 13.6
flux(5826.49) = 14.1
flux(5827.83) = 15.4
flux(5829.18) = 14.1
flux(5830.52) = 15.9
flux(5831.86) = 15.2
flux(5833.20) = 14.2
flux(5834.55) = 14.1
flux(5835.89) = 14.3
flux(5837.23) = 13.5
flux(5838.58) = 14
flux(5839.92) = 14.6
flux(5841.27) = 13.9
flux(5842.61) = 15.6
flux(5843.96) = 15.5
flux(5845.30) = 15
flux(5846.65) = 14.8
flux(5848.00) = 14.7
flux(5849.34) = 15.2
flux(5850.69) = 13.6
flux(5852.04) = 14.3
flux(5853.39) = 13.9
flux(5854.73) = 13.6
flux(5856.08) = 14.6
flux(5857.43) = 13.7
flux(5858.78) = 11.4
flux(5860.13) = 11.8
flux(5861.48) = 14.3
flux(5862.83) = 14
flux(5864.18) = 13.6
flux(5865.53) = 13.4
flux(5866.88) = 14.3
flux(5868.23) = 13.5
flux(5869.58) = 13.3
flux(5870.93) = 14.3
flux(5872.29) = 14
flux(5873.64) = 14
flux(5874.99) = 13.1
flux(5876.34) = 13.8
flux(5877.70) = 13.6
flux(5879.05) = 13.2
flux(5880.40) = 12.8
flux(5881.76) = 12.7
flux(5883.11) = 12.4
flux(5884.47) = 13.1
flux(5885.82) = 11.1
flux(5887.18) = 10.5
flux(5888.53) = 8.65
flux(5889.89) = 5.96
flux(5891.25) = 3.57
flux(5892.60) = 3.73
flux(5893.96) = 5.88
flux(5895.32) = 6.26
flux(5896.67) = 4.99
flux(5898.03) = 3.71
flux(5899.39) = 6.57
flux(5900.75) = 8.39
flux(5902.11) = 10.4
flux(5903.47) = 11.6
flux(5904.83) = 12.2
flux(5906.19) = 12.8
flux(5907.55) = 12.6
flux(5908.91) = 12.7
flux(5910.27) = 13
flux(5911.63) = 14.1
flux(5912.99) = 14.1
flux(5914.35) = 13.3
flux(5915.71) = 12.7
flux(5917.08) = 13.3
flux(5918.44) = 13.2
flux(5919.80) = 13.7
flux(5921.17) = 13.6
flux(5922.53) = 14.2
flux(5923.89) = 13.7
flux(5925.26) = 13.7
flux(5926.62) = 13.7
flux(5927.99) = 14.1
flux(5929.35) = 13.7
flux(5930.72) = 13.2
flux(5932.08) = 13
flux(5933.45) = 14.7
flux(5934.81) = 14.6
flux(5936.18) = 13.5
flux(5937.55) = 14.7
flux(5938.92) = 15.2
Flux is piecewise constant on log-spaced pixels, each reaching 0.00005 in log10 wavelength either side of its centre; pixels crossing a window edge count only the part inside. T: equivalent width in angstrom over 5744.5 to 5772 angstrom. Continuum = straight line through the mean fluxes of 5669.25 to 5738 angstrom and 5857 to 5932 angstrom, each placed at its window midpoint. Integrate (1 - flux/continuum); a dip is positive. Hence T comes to -2.5 angstrom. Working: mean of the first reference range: 13.2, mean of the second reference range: 11.8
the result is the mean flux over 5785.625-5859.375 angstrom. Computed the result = 14.2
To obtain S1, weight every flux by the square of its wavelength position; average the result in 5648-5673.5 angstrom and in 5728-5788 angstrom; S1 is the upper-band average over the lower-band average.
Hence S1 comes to 1.10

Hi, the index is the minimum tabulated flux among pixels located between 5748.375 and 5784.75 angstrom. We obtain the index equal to 13.1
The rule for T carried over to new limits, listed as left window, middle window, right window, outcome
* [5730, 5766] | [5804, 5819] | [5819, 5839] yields 0.48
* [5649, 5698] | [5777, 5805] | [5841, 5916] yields -3.43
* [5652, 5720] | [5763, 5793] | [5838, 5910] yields -2.99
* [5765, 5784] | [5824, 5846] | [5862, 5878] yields -1.14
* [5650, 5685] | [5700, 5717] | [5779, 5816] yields 0.78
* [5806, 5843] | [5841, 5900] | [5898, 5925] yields 5.65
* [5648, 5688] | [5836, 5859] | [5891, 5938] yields -4.38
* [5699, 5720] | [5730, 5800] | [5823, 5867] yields -2.37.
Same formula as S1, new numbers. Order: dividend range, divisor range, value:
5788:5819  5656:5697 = 1.13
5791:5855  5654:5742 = 1.13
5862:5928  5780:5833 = 0.85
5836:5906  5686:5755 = 0.94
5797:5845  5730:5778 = 1.05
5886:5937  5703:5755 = 0.88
